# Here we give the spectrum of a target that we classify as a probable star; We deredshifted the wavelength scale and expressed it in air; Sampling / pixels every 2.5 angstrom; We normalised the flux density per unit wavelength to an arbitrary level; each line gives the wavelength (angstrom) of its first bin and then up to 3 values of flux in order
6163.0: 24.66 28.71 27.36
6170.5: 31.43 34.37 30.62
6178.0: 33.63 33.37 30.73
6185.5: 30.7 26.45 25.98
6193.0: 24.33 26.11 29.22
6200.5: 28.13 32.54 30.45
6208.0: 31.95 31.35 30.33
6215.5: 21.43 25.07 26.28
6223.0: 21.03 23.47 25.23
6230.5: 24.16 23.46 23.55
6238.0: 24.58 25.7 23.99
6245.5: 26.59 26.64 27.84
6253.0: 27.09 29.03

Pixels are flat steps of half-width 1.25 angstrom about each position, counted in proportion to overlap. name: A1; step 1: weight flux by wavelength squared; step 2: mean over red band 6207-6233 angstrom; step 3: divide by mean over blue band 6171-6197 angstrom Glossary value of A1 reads 0.88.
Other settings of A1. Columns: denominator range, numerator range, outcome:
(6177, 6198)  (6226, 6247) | 0.87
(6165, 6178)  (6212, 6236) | 0.80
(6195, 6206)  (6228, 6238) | 0.82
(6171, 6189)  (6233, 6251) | 0.82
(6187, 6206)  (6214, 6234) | 0.86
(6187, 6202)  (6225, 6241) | 0.92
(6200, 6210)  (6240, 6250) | 0.85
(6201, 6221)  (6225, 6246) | 0.86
